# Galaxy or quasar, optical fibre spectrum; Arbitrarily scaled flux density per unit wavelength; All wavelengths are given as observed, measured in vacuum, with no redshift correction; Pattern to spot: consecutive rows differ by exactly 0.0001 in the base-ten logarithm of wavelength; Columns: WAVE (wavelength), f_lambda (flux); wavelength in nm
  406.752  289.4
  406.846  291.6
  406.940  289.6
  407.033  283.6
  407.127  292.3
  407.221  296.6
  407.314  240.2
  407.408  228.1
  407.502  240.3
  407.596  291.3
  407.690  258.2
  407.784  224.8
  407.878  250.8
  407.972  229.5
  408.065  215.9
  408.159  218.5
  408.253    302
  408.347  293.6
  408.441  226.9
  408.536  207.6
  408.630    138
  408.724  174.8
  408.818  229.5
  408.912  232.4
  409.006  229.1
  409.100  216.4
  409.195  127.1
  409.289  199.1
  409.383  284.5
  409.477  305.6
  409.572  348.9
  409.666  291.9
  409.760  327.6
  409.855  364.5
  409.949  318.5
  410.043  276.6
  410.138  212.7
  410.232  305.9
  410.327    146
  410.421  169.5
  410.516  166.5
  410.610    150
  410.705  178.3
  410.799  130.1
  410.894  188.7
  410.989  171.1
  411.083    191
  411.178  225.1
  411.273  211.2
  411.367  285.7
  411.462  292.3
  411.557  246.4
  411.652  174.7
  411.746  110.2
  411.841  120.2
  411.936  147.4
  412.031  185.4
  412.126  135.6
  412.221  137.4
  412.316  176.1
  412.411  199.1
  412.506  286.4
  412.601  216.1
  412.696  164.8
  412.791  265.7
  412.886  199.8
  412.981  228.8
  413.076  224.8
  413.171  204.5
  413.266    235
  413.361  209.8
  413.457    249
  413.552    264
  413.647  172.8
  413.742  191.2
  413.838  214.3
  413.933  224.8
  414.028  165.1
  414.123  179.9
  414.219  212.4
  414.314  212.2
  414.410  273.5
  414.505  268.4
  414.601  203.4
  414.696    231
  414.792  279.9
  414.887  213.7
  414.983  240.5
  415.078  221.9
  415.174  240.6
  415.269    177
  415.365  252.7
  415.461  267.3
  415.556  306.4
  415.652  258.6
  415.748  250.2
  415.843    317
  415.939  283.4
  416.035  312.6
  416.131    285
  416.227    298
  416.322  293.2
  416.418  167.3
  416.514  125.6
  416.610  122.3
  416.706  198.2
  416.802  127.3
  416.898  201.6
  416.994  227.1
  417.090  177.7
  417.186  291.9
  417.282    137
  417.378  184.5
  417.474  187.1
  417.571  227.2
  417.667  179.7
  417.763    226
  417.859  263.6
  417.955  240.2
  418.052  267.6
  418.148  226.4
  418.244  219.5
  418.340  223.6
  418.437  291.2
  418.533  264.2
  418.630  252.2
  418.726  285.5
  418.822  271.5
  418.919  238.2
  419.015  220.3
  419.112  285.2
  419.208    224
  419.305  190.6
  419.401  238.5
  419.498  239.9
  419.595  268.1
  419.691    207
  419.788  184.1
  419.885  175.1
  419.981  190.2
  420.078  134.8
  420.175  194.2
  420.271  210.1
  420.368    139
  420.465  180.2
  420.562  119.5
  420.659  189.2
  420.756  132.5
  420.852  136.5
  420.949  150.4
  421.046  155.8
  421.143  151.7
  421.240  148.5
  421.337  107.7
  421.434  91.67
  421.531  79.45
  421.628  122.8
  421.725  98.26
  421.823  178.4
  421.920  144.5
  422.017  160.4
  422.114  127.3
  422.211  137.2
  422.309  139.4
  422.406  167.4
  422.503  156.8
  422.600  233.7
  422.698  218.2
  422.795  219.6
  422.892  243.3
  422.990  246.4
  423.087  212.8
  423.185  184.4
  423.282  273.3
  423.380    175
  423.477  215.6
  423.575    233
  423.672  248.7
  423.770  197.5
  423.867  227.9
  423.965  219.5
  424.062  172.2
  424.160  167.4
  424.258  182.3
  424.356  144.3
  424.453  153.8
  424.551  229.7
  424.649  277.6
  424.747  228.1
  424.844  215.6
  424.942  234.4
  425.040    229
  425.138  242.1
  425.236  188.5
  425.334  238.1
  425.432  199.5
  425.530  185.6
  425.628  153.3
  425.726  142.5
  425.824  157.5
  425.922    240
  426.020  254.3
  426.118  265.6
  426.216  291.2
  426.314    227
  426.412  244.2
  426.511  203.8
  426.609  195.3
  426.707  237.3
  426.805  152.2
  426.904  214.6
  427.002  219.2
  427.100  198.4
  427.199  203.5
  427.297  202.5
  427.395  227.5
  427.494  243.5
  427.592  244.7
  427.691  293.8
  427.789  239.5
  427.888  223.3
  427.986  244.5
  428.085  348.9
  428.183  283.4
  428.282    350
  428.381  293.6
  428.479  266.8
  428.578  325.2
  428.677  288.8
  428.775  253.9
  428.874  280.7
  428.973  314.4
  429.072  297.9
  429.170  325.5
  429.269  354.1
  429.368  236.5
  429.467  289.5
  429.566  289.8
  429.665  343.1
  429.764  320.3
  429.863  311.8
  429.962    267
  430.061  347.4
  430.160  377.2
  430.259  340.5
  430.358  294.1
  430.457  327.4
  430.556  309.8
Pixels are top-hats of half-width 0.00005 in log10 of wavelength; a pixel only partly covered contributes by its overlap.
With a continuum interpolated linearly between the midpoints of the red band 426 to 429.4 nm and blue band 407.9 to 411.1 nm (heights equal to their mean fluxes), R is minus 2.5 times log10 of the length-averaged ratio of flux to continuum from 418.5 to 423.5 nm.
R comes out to 0.31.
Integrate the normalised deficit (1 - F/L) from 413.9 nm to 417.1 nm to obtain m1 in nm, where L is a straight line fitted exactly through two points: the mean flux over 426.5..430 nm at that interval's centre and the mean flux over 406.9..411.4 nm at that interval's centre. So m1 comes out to 0.21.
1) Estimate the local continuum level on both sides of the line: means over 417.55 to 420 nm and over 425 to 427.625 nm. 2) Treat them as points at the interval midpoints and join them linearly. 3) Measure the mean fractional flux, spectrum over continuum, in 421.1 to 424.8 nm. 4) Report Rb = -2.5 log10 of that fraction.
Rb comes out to 0.22 mag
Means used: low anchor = 235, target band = 182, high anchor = 215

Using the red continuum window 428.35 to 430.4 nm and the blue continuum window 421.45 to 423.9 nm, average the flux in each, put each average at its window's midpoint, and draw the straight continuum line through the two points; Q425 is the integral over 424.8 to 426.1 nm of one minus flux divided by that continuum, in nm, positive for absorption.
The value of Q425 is 0.15 nm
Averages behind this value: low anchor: 184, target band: 208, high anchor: 306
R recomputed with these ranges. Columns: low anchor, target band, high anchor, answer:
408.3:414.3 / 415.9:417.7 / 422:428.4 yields 0.02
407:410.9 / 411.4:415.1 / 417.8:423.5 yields 0.06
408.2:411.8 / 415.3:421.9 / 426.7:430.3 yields 0.20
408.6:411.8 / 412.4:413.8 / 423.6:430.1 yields 0.03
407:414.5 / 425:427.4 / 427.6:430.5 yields 0.33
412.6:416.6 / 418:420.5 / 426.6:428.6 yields 0.07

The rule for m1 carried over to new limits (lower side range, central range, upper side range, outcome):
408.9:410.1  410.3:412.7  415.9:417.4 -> 0.66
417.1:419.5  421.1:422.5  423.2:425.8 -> 0.54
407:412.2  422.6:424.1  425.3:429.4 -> 0.14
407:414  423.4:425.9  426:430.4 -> 0.56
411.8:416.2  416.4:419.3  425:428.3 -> 0.09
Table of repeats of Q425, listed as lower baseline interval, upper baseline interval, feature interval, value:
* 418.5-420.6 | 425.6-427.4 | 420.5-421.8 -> 0.50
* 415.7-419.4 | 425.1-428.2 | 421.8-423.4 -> 0.27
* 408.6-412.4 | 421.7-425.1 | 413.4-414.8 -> -0.08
